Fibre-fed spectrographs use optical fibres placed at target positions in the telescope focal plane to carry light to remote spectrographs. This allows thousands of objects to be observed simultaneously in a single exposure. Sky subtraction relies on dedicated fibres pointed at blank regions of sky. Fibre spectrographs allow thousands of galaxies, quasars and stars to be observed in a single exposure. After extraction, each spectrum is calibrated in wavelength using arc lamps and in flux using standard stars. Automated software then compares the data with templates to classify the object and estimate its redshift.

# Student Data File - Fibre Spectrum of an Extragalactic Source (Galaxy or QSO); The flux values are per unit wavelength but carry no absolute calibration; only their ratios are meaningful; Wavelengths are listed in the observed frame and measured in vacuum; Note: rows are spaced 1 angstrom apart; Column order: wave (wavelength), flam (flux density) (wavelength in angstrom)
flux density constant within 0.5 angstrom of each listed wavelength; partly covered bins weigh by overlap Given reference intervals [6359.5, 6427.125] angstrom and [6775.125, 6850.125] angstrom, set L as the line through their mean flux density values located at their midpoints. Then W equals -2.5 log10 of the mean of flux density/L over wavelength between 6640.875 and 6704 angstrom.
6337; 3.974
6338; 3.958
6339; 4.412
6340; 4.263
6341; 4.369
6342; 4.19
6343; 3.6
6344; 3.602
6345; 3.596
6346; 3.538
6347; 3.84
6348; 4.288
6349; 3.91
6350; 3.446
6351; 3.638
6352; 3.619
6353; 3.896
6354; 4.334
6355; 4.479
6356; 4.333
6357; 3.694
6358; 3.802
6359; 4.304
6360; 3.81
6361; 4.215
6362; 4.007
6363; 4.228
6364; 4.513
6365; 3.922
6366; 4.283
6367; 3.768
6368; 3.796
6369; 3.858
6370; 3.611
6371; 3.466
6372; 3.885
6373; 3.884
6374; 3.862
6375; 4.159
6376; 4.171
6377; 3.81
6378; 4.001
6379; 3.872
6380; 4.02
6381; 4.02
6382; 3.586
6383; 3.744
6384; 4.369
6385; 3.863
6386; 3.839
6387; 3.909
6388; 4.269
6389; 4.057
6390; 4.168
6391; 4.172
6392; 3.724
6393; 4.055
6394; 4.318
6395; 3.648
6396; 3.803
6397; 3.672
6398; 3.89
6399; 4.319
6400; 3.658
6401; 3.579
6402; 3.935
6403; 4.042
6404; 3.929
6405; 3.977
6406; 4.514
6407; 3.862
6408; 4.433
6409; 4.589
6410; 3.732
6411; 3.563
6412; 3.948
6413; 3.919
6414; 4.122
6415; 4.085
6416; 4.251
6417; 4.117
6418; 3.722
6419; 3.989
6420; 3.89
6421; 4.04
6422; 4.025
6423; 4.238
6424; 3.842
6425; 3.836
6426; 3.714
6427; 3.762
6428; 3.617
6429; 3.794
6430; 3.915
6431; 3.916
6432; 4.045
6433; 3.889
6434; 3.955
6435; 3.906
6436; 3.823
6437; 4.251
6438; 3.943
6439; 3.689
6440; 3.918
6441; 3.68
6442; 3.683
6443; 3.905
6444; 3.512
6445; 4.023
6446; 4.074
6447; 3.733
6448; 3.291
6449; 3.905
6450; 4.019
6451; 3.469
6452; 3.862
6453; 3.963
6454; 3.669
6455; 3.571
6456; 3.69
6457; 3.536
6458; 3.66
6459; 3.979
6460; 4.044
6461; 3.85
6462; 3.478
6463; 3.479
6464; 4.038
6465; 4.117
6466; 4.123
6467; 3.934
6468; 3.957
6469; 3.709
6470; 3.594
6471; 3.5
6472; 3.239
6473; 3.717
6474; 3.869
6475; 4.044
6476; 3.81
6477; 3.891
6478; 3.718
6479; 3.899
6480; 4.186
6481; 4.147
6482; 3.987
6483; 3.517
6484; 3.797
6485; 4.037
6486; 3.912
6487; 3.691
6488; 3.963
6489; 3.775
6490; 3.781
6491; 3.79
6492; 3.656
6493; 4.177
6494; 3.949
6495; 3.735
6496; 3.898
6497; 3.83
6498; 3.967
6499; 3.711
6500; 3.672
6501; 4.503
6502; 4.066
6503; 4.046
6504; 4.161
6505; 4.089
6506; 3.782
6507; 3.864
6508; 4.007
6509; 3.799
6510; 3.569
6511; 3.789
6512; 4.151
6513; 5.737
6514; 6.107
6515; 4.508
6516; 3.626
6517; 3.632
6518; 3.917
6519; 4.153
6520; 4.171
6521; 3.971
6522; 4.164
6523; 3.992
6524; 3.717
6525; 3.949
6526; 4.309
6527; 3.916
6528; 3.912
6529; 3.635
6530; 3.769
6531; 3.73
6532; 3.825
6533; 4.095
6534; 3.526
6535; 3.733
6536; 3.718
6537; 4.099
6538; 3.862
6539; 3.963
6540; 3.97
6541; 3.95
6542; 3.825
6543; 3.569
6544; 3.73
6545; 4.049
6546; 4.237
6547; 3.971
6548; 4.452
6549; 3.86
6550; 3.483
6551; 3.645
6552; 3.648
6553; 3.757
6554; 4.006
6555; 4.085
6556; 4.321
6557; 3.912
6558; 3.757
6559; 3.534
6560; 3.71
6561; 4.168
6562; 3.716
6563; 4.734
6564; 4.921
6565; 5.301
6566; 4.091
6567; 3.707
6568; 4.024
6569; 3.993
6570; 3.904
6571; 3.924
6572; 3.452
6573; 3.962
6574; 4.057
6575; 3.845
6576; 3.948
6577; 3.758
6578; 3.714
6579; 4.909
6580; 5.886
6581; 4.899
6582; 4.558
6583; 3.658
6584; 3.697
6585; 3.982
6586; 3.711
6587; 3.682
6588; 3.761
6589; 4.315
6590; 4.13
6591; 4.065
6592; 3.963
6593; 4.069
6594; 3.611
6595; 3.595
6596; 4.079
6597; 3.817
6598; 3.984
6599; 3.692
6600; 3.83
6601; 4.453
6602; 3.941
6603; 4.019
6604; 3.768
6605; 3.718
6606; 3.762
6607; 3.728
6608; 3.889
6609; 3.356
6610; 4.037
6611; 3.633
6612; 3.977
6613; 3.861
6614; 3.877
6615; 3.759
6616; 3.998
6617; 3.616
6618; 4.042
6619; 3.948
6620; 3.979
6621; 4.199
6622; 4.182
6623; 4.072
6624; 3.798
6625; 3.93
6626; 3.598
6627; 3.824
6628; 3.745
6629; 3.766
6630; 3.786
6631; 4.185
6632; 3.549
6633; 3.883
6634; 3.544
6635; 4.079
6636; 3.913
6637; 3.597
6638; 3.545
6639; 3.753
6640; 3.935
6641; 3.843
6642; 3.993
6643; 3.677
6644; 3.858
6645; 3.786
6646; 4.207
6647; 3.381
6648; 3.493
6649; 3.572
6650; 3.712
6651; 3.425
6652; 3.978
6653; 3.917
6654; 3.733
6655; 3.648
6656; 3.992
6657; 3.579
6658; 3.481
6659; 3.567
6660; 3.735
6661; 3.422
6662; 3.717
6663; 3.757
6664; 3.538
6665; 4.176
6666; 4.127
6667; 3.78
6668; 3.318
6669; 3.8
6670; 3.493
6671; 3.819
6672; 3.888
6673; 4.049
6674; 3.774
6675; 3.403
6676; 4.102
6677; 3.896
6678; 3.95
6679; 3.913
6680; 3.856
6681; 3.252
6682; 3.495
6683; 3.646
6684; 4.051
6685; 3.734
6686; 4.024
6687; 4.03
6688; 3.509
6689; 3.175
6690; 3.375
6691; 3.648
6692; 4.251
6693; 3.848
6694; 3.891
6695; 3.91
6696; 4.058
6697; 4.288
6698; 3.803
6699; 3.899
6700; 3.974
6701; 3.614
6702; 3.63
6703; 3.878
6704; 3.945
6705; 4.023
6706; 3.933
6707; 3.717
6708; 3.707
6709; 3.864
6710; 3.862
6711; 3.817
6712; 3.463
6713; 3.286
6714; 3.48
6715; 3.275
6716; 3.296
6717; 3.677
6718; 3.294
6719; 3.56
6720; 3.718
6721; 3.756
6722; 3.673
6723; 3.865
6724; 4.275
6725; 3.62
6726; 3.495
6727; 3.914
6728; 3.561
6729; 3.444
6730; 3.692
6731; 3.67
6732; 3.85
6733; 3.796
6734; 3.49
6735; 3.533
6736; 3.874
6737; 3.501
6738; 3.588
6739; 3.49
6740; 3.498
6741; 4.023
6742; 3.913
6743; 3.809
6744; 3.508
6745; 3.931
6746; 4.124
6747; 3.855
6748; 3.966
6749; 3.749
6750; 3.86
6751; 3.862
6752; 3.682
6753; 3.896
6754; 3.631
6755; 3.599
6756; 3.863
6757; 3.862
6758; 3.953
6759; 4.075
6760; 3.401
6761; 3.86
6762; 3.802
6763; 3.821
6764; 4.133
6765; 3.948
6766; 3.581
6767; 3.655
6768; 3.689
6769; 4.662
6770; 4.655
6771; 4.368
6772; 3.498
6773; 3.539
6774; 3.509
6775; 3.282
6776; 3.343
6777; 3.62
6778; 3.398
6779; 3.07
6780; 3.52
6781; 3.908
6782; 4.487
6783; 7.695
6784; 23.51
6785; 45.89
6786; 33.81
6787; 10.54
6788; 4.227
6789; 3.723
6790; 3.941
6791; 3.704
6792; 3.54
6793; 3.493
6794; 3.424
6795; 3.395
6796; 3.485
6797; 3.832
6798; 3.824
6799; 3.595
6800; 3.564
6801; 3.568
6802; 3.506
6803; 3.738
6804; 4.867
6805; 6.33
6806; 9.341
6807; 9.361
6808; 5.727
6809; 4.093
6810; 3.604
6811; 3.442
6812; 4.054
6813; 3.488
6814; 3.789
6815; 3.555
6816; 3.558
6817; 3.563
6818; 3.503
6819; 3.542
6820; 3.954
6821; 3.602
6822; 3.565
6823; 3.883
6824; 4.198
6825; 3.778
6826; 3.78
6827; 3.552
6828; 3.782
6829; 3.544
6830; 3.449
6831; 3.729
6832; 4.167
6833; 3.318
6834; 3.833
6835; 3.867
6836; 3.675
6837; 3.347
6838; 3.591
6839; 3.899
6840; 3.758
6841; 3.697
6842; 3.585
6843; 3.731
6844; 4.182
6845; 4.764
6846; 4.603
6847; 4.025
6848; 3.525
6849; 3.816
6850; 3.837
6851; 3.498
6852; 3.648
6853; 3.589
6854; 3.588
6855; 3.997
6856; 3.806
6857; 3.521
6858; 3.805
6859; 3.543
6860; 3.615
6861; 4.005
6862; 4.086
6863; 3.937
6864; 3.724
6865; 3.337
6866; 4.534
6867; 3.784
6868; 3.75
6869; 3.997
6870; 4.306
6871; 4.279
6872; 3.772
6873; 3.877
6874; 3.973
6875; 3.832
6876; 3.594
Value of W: 0.28 mag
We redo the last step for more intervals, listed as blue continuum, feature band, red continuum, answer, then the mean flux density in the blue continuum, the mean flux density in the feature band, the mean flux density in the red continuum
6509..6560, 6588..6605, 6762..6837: 0.091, 3.98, 3.95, 5.32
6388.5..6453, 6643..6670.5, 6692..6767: 0.025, 3.92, 3.71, 3.76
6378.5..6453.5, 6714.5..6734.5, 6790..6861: 0.087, 3.93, 3.65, 3.96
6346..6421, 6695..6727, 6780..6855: 0.316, 3.97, 3.74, 5.34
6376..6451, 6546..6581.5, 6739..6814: 0.109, 3.93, 4.09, 5.35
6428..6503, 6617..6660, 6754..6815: 0.264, 3.84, 3.8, 5.7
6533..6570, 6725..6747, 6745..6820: 0.340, 3.97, 3.7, 5.34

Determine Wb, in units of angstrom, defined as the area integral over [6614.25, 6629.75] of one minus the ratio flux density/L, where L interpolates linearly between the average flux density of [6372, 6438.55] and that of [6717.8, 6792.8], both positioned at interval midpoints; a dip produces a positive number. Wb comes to 2.61 angstrom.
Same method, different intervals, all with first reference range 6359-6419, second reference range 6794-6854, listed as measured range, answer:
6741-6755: 0.6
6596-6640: 1.5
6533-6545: 0.5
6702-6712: 0.4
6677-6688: 0.6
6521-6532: 0.2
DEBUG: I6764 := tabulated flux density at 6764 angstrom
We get 4.133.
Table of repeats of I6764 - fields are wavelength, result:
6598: 3.984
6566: 4.091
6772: 3.498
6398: 3.89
